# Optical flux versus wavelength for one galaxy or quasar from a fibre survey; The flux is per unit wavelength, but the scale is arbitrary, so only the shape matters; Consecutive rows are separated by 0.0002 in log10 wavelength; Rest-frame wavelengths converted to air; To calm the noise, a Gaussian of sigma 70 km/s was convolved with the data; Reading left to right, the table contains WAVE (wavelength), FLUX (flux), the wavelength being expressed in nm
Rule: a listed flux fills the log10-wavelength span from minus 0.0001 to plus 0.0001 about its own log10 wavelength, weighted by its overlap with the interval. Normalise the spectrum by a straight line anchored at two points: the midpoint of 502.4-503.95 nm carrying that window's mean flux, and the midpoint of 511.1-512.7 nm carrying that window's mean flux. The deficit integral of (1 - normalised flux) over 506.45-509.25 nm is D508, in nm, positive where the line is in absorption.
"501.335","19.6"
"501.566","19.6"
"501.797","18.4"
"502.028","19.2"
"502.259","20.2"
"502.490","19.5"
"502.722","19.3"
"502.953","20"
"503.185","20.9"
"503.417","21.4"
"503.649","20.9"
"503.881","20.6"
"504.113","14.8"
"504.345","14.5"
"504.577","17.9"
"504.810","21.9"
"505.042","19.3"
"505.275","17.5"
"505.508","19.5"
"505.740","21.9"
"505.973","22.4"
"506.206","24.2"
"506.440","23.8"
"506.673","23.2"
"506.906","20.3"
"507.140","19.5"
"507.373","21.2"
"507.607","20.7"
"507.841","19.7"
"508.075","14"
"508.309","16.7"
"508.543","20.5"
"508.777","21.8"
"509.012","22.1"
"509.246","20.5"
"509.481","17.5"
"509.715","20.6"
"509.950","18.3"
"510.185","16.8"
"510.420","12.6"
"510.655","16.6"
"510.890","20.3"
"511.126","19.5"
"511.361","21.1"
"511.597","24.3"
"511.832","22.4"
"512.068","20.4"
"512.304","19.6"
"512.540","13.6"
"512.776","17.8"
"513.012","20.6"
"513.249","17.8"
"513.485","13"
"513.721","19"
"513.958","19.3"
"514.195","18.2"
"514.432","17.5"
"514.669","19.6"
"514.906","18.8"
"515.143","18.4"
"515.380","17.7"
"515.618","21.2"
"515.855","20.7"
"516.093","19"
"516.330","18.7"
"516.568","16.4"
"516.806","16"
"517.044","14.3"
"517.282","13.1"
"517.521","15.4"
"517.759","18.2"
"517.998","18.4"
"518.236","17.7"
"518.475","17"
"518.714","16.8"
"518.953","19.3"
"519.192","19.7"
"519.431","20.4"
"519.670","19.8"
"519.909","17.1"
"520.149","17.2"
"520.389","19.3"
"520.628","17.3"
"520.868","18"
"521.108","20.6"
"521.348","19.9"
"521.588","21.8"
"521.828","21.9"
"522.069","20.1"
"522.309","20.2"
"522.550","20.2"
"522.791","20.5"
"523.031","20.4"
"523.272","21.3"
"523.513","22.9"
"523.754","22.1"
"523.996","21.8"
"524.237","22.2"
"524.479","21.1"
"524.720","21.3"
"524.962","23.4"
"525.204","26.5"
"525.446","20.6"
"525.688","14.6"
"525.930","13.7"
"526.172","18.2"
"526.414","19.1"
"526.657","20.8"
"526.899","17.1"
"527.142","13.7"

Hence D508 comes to 0.01 nm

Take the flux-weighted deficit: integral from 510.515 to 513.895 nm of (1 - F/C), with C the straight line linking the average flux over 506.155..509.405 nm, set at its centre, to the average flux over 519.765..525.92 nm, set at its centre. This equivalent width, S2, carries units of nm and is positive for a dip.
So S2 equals 0.244 nm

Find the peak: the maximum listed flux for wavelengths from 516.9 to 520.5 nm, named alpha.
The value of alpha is 20.4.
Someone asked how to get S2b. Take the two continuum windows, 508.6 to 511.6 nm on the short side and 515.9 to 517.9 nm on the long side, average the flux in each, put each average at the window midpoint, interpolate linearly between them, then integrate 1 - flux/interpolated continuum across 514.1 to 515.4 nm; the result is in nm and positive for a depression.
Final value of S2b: -0.08 nm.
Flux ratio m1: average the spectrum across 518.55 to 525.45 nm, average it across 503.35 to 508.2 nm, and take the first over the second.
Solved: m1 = 1.03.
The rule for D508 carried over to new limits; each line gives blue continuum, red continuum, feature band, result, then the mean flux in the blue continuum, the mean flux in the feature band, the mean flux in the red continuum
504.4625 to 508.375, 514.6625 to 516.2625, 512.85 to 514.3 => 0.11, 20.3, 18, 19.3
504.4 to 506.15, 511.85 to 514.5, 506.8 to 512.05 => -0.12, 20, 19.4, 18.1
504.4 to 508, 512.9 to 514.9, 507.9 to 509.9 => 0.06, 20.7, 19.2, 18.2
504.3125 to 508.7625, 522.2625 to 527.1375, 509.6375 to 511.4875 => 0.18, 20.1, 18.2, 20.2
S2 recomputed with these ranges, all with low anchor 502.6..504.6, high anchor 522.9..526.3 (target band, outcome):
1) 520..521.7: 0.11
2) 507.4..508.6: 0.06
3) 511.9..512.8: 0.07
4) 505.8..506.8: -0.21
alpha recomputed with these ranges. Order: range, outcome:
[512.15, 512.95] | 19.6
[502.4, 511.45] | 24.2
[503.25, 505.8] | 21.9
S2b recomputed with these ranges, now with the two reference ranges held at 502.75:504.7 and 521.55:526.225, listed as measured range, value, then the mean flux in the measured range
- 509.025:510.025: -0.01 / 19.6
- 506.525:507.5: -0.10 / 21.1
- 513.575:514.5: 0.07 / 18.4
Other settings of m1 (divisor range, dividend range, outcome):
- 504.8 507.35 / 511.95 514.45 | 0.84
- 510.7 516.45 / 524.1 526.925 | 1.05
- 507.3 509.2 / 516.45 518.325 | 0.83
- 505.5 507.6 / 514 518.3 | 0.81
